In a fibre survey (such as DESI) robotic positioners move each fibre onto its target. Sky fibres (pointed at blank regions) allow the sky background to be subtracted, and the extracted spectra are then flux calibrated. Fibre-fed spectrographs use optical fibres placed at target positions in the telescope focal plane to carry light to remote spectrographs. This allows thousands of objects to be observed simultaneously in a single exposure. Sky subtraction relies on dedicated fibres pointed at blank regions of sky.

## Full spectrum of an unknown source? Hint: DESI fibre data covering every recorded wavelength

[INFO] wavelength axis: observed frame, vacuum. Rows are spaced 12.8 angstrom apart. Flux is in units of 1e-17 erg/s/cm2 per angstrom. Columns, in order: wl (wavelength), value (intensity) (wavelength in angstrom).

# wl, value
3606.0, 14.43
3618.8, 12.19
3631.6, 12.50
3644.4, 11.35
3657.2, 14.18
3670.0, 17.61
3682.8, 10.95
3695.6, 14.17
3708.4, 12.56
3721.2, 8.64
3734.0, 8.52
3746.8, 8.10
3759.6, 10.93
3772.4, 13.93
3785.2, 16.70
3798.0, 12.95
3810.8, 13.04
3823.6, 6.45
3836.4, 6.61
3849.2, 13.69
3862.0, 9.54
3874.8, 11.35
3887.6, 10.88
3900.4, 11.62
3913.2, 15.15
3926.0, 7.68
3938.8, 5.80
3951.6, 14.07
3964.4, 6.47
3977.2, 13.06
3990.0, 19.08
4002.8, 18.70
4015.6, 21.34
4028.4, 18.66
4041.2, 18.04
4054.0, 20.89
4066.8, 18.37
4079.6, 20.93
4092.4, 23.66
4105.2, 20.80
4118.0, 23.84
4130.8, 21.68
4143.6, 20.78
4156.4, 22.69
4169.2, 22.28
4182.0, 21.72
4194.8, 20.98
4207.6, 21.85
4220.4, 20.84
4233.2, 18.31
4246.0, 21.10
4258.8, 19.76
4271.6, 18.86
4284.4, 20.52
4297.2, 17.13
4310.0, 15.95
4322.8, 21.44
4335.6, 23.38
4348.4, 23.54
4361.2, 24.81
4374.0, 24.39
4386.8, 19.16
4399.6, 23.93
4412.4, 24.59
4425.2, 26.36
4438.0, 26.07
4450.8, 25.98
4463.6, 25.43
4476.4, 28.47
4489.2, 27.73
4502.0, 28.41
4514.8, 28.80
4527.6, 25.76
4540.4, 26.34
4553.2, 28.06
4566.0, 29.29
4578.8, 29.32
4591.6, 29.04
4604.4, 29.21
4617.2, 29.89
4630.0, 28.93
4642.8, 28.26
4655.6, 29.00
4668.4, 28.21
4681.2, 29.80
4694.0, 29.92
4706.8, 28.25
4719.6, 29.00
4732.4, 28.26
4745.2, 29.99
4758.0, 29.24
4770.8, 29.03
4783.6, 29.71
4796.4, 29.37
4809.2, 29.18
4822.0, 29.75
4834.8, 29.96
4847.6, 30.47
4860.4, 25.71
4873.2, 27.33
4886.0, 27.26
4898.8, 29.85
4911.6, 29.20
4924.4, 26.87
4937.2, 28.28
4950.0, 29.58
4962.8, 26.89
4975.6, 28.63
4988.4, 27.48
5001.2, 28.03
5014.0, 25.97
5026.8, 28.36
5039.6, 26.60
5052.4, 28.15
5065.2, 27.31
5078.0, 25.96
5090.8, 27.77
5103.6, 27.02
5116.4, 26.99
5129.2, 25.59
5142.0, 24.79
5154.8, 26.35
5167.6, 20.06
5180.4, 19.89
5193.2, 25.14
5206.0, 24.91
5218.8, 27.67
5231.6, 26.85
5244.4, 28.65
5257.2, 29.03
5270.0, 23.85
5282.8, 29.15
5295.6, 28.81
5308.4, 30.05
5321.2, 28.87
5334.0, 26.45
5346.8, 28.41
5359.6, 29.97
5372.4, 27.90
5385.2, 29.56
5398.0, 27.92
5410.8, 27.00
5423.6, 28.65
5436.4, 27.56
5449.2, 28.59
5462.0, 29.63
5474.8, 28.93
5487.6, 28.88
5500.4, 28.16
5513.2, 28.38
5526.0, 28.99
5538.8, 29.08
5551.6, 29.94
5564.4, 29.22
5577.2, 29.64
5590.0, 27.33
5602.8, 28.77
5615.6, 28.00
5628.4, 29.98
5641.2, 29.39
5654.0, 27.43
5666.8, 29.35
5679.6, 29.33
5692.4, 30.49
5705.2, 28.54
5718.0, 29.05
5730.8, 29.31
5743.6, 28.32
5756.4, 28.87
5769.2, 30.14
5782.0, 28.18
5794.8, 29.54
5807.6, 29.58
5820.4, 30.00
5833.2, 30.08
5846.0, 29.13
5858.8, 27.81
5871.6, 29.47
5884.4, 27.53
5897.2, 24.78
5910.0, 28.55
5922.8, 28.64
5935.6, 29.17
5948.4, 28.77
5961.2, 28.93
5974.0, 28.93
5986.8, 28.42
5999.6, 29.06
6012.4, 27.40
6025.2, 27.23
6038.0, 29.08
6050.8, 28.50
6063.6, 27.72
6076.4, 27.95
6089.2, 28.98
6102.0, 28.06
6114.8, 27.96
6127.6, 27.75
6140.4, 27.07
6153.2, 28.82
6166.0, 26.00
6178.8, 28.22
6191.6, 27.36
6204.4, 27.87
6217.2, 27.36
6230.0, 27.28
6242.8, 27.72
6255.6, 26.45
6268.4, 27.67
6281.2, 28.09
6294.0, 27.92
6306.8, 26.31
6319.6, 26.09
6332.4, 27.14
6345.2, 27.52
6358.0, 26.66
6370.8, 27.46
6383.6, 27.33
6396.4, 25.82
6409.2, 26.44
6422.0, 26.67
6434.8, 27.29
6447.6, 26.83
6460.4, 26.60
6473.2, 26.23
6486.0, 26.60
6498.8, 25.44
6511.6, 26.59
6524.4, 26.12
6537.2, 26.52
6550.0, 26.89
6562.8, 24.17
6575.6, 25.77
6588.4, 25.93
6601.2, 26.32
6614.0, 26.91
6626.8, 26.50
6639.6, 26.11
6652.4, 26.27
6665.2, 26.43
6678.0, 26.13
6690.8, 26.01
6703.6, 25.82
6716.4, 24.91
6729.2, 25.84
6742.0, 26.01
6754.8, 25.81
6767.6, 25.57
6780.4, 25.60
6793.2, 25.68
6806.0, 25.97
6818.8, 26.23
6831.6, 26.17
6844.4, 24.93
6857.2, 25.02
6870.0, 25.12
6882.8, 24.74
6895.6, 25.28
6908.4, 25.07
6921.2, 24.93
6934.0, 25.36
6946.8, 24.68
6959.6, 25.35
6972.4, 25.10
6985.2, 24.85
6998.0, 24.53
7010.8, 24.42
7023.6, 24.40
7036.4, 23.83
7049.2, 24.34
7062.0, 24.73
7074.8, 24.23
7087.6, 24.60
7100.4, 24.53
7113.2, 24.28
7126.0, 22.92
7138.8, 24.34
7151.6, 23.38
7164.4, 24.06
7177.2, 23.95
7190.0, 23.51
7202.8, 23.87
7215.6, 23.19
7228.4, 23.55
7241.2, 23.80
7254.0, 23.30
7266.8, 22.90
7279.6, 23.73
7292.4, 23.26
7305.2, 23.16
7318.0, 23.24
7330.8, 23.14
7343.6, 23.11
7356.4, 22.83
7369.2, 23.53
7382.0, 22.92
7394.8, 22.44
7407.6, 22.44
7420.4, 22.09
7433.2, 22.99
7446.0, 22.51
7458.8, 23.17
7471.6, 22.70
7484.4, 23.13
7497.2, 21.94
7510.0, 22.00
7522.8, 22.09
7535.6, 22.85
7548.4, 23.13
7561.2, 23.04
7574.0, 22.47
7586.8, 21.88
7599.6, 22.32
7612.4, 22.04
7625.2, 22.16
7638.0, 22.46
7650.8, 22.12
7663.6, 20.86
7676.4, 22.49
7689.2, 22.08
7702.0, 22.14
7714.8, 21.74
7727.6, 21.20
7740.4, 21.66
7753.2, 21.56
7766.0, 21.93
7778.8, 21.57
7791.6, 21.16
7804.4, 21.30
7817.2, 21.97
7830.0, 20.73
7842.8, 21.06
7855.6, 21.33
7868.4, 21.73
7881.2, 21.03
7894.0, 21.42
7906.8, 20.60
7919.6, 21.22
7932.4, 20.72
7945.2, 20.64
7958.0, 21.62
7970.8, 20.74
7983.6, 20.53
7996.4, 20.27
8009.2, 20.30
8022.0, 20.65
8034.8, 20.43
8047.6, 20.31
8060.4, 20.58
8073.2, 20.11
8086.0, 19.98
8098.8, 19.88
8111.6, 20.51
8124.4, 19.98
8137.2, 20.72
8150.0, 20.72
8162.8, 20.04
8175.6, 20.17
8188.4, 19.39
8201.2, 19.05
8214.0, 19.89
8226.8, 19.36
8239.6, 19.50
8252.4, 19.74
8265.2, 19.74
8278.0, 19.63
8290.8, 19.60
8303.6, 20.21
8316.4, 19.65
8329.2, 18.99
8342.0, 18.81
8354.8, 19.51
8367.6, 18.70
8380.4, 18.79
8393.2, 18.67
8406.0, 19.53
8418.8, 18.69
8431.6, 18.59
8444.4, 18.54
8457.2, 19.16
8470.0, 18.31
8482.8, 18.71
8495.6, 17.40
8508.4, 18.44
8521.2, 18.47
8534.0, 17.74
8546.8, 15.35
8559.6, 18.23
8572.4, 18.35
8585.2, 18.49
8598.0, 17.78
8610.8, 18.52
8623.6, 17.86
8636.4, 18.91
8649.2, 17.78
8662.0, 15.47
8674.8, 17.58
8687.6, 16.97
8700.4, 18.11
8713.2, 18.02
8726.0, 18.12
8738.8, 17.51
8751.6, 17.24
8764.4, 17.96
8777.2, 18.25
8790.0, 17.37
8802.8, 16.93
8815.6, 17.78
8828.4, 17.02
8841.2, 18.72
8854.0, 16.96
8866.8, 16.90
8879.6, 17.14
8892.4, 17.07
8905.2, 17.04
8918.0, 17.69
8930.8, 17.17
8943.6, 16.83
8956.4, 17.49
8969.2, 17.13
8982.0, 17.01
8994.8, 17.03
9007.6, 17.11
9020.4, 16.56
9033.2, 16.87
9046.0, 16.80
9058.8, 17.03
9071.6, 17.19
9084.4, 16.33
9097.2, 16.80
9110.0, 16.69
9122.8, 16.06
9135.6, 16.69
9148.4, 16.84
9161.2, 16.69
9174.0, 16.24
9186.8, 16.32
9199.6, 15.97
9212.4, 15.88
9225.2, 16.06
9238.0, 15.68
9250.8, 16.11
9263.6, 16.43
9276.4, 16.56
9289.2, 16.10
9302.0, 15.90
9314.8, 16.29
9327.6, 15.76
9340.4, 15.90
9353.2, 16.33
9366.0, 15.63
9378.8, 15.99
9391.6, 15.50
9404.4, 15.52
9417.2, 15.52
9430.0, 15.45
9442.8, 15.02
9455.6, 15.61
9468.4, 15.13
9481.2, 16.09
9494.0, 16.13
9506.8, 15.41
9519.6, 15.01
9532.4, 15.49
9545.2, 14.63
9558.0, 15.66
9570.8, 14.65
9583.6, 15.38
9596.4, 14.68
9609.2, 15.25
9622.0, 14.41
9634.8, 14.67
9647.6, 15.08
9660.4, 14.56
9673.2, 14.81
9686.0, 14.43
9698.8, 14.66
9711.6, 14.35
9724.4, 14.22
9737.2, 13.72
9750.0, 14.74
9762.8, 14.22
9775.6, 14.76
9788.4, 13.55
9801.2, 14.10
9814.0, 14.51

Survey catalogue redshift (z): 0.000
